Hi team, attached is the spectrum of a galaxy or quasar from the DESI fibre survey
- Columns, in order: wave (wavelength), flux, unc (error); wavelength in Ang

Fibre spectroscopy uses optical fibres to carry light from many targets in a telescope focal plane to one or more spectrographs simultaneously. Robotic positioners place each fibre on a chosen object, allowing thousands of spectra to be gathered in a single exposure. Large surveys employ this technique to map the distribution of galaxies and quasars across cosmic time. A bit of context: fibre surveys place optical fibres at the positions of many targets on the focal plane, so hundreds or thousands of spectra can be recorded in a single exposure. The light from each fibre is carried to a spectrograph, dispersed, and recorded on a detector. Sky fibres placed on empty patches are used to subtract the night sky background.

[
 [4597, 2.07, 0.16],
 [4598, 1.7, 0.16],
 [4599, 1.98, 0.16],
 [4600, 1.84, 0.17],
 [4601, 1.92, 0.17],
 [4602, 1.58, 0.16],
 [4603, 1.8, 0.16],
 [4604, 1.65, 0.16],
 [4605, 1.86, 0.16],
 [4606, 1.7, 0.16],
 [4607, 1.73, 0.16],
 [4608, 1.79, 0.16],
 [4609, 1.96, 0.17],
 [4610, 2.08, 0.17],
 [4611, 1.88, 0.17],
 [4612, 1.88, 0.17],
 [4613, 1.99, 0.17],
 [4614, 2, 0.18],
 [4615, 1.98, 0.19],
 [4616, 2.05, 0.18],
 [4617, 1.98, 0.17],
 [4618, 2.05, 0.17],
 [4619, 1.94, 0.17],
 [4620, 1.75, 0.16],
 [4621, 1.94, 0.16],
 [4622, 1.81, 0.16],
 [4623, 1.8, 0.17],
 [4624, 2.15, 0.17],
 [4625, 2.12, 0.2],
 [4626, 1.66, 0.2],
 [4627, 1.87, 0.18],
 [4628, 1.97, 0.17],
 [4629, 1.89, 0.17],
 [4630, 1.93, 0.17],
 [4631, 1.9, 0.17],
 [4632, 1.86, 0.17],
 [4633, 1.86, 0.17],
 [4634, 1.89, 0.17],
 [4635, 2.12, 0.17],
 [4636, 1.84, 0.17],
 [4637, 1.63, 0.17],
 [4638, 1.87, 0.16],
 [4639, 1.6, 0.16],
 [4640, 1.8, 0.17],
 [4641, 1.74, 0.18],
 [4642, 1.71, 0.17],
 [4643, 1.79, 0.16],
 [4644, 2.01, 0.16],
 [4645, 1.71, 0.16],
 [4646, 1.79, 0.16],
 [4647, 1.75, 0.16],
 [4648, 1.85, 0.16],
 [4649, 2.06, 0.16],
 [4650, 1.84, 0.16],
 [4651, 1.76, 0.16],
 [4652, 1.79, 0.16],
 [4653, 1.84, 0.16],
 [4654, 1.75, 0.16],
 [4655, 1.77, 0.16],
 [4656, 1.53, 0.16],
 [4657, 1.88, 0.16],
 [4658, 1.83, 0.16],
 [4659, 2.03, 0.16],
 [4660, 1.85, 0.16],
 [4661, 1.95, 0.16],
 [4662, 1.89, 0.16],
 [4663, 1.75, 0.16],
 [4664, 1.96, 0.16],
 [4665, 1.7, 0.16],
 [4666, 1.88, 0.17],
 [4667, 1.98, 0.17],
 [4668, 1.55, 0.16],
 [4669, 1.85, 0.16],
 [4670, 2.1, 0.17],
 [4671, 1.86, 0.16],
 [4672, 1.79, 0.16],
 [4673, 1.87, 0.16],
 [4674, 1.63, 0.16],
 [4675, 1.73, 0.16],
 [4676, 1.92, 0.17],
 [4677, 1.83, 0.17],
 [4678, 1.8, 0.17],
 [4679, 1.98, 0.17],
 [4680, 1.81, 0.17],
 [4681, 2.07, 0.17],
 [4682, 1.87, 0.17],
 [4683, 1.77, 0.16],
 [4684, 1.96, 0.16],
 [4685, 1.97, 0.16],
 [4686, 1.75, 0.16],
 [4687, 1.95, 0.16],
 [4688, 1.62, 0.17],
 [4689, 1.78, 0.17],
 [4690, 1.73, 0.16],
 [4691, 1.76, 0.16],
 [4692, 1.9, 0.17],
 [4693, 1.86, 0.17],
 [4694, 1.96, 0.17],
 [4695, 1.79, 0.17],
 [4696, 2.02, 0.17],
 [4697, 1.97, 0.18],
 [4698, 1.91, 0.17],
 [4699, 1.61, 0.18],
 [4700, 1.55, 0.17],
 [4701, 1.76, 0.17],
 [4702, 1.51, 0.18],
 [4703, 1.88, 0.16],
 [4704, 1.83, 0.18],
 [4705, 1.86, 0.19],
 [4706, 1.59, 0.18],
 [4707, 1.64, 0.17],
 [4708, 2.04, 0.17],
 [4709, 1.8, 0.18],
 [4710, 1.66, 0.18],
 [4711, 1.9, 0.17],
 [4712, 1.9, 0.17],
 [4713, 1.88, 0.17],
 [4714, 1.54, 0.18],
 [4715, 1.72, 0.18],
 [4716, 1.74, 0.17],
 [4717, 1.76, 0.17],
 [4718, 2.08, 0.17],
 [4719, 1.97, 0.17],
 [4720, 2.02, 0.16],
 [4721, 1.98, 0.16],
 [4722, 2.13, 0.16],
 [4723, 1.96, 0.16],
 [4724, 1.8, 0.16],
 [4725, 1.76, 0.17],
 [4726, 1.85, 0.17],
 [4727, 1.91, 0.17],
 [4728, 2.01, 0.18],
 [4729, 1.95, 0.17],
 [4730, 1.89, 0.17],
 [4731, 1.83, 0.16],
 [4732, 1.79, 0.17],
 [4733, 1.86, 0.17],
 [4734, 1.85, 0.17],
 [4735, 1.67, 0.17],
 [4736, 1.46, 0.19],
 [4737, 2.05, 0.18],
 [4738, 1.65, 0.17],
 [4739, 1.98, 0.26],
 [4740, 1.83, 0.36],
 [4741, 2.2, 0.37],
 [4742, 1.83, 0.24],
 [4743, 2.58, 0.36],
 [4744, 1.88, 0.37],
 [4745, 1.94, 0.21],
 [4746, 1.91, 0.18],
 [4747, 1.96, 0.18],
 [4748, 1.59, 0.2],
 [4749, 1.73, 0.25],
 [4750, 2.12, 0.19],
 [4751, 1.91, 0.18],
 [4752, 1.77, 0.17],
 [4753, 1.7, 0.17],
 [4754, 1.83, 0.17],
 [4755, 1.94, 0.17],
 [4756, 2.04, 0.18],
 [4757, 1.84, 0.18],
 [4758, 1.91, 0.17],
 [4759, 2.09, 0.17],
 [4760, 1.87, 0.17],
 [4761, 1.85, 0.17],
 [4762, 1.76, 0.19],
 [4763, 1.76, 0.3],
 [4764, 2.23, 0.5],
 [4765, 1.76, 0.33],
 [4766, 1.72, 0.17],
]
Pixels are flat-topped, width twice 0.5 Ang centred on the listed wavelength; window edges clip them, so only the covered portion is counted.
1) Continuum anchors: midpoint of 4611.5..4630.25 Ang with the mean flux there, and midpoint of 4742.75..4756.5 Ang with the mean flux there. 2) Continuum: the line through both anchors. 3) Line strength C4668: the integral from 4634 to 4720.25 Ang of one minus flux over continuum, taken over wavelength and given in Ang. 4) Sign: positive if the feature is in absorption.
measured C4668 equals 4.5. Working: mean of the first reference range 1.93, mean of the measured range 1.82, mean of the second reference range 1.91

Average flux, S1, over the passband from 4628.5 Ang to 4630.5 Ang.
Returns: 1.91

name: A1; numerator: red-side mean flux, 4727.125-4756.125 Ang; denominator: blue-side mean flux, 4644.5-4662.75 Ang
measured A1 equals 1.03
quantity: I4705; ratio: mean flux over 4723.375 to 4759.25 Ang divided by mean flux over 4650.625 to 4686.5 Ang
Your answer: 1.0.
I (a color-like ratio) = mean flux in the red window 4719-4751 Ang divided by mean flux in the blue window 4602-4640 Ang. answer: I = 1.01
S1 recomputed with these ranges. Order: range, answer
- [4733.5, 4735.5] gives 1.76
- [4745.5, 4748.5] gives 1.82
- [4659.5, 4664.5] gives 1.88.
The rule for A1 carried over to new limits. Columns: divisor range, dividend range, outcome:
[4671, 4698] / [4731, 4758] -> 1.02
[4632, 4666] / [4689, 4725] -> 1.00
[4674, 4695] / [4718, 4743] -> 1.03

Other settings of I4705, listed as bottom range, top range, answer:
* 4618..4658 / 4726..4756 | 1.02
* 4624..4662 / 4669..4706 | 0.99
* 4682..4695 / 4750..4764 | 1.03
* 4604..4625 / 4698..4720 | 0.93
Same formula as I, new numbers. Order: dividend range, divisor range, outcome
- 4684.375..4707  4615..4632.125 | 0.93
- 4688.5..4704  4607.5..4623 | 0.93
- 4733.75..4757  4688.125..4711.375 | 1.05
